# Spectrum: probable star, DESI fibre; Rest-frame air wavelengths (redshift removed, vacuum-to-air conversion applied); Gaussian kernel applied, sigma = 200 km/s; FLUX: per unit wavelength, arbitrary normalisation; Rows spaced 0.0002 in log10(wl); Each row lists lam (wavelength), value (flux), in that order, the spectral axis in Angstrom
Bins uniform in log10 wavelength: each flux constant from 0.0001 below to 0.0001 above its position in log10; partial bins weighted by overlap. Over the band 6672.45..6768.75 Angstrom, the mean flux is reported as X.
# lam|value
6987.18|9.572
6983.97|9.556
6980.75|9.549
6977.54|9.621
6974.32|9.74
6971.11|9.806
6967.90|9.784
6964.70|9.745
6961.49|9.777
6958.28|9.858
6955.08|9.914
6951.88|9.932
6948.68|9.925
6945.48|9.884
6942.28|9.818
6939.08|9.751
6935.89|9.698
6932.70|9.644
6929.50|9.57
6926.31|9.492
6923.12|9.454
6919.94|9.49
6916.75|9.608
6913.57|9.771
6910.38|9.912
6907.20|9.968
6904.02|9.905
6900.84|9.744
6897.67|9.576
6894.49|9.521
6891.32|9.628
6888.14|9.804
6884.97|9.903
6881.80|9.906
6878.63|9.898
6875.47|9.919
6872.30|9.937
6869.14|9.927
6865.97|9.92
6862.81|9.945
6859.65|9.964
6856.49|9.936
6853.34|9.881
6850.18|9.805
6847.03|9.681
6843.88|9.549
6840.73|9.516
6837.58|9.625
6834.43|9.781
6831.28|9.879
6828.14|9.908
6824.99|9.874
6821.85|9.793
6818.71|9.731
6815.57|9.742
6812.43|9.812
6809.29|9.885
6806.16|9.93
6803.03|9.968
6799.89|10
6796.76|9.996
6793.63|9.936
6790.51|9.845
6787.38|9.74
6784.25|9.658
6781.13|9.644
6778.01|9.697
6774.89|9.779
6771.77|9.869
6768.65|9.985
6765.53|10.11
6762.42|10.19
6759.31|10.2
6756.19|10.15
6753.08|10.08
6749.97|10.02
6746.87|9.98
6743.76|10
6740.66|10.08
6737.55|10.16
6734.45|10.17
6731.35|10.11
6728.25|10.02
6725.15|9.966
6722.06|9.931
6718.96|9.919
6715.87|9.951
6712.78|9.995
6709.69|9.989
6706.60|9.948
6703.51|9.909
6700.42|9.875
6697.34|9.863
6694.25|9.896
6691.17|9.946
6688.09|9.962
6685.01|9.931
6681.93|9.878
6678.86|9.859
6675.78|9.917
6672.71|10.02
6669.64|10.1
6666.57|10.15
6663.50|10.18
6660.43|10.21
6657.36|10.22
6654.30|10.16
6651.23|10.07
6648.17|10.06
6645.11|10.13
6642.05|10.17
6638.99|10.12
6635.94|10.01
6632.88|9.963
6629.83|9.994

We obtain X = 10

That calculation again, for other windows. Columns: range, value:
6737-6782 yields 10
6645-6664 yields 10.1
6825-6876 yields 9.82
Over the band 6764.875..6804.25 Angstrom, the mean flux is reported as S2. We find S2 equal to 9.85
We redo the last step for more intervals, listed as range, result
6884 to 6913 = 9.77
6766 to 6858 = 9.81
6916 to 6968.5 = 9.73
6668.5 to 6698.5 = 9.94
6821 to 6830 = 9.87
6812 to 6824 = 9.77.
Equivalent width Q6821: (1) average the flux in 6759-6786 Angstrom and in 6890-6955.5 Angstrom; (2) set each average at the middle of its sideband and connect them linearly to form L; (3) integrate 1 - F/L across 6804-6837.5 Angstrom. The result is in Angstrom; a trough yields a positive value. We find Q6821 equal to 0.0 Angstrom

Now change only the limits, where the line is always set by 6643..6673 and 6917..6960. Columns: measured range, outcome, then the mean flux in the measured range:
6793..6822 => 0.1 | 9.88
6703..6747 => 0.1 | 10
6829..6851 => 0.4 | 9.7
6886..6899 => 0.2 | 9.64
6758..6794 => 0.3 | 9.89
